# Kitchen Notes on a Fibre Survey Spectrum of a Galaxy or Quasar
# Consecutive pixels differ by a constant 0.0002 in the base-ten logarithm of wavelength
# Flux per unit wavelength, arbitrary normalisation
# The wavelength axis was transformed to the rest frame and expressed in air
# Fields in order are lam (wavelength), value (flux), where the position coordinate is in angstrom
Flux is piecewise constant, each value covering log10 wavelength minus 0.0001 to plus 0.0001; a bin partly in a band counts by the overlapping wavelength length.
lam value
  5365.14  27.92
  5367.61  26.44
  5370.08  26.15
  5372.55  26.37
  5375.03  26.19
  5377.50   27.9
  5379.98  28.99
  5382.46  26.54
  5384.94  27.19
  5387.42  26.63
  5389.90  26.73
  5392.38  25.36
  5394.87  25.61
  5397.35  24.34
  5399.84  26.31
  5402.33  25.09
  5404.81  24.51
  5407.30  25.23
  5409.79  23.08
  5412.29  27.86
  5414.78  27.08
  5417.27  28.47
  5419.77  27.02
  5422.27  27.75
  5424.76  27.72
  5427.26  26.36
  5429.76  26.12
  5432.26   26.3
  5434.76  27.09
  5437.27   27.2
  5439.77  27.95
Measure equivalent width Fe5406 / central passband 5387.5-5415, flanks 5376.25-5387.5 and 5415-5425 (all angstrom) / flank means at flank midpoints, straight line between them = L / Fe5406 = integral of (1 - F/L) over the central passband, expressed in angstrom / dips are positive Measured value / 2.05 angstrom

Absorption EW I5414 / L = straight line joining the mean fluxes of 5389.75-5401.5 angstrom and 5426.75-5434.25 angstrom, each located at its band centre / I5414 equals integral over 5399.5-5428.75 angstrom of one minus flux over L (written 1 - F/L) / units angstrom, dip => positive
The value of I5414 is -0.45 angstrom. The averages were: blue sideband 25.5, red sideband 26.3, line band 26.4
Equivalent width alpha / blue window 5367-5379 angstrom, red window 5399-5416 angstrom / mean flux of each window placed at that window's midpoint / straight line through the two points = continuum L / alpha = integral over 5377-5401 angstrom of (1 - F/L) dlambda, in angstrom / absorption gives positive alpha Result -0.3 angstrom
